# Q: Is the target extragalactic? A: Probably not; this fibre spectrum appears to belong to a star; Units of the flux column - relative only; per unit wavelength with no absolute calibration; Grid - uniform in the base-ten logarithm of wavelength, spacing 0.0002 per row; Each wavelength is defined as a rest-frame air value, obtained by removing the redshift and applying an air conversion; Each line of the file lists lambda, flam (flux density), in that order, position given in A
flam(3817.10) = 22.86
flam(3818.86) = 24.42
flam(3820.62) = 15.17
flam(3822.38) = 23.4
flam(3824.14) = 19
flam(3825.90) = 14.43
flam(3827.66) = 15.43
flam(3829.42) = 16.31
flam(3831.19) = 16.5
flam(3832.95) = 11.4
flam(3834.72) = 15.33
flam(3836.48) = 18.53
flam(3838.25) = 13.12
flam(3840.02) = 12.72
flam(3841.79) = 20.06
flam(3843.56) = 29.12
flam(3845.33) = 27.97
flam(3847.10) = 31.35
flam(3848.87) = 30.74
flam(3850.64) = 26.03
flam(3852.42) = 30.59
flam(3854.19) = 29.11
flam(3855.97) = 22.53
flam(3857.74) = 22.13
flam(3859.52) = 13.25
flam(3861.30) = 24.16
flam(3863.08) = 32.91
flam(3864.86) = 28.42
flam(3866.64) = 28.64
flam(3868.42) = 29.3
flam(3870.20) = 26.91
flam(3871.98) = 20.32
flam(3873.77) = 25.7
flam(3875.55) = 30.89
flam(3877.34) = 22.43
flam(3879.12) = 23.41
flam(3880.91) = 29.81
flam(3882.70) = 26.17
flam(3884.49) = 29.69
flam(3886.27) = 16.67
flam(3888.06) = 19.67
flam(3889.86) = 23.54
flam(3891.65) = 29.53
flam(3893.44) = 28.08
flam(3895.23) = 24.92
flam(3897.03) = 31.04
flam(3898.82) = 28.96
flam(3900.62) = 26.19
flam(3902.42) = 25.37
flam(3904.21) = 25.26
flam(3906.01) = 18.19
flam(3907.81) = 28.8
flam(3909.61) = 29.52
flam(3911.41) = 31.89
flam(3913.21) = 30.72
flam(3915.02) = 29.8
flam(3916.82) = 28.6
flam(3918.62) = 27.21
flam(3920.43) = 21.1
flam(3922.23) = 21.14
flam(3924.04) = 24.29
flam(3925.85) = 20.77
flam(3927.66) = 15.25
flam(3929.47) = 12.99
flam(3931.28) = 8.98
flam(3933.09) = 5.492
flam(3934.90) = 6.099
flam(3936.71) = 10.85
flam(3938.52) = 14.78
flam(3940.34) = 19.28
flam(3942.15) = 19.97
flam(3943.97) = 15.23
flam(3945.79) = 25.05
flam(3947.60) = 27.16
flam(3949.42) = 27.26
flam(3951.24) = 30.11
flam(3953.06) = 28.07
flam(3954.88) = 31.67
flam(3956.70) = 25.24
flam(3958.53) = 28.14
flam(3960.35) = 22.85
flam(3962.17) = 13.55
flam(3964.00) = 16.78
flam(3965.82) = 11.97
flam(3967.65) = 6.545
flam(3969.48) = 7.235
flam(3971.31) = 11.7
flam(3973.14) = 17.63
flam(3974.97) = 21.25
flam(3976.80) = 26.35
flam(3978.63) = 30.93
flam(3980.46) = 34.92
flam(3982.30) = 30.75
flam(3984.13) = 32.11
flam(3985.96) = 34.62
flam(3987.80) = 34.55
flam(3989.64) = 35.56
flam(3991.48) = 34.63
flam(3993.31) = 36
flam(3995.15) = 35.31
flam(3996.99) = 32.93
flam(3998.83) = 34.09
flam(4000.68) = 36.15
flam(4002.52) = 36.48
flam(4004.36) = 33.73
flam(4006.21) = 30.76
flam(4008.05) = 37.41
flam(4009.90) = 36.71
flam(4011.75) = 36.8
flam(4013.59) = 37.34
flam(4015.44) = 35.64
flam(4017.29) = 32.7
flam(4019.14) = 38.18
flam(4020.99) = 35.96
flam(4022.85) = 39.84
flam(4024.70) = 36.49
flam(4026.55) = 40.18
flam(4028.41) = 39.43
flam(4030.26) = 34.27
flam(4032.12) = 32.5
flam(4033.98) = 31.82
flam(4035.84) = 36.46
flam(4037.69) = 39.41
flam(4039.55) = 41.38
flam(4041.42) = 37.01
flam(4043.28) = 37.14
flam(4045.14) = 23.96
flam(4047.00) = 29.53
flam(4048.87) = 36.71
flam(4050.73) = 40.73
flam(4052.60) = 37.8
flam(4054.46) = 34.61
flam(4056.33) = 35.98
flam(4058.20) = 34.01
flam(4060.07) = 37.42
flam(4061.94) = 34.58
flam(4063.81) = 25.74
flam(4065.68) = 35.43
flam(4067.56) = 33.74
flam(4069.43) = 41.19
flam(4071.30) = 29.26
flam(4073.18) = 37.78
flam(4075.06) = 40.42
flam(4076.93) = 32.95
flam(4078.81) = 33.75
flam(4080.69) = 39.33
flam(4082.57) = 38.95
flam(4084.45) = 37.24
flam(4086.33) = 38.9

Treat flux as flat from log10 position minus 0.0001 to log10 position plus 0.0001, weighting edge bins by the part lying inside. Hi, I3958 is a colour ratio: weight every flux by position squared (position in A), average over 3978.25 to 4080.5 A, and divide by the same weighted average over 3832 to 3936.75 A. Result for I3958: 1.6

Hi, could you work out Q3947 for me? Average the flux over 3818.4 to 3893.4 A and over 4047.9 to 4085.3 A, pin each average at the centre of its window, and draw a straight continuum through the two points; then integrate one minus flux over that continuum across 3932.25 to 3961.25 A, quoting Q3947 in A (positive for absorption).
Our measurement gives 7.7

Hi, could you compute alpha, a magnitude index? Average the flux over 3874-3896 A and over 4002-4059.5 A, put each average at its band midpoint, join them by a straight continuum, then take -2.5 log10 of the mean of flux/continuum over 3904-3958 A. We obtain 0.28 mag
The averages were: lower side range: 25.4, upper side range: 35.8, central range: 22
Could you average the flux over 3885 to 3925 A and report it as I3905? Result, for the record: 26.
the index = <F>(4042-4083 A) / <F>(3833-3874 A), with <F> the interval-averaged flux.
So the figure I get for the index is 1.46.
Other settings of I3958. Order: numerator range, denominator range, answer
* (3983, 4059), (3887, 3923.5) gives 1.43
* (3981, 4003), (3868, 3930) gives 1.43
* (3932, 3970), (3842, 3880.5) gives 0.75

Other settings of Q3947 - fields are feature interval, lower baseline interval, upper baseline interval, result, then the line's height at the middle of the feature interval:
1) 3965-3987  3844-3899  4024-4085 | 6.6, 31.6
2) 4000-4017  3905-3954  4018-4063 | -2.0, 31.8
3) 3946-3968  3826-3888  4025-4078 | 4.9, 29.5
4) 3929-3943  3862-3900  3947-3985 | 6.9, 24.2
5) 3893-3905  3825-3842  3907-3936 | -4.5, 19.7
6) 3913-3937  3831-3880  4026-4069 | 7.9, 27.9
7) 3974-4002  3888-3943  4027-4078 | -3.4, 29.1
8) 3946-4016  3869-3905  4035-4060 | 7.5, 31.6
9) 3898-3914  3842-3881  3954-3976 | -3.1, 22.8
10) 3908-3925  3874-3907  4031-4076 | -0.1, 27.1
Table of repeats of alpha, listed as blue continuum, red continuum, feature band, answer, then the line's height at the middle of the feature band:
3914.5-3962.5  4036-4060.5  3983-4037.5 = -0.16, 30.6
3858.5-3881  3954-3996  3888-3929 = 0.00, 25.5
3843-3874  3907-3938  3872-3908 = -0.08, 23.7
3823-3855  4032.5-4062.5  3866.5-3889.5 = -0.07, 23.7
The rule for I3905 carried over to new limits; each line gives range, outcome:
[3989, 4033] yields 35.8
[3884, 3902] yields 25.7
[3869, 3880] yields 25.1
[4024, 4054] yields 35.9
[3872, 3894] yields 25.2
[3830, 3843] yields 15.7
